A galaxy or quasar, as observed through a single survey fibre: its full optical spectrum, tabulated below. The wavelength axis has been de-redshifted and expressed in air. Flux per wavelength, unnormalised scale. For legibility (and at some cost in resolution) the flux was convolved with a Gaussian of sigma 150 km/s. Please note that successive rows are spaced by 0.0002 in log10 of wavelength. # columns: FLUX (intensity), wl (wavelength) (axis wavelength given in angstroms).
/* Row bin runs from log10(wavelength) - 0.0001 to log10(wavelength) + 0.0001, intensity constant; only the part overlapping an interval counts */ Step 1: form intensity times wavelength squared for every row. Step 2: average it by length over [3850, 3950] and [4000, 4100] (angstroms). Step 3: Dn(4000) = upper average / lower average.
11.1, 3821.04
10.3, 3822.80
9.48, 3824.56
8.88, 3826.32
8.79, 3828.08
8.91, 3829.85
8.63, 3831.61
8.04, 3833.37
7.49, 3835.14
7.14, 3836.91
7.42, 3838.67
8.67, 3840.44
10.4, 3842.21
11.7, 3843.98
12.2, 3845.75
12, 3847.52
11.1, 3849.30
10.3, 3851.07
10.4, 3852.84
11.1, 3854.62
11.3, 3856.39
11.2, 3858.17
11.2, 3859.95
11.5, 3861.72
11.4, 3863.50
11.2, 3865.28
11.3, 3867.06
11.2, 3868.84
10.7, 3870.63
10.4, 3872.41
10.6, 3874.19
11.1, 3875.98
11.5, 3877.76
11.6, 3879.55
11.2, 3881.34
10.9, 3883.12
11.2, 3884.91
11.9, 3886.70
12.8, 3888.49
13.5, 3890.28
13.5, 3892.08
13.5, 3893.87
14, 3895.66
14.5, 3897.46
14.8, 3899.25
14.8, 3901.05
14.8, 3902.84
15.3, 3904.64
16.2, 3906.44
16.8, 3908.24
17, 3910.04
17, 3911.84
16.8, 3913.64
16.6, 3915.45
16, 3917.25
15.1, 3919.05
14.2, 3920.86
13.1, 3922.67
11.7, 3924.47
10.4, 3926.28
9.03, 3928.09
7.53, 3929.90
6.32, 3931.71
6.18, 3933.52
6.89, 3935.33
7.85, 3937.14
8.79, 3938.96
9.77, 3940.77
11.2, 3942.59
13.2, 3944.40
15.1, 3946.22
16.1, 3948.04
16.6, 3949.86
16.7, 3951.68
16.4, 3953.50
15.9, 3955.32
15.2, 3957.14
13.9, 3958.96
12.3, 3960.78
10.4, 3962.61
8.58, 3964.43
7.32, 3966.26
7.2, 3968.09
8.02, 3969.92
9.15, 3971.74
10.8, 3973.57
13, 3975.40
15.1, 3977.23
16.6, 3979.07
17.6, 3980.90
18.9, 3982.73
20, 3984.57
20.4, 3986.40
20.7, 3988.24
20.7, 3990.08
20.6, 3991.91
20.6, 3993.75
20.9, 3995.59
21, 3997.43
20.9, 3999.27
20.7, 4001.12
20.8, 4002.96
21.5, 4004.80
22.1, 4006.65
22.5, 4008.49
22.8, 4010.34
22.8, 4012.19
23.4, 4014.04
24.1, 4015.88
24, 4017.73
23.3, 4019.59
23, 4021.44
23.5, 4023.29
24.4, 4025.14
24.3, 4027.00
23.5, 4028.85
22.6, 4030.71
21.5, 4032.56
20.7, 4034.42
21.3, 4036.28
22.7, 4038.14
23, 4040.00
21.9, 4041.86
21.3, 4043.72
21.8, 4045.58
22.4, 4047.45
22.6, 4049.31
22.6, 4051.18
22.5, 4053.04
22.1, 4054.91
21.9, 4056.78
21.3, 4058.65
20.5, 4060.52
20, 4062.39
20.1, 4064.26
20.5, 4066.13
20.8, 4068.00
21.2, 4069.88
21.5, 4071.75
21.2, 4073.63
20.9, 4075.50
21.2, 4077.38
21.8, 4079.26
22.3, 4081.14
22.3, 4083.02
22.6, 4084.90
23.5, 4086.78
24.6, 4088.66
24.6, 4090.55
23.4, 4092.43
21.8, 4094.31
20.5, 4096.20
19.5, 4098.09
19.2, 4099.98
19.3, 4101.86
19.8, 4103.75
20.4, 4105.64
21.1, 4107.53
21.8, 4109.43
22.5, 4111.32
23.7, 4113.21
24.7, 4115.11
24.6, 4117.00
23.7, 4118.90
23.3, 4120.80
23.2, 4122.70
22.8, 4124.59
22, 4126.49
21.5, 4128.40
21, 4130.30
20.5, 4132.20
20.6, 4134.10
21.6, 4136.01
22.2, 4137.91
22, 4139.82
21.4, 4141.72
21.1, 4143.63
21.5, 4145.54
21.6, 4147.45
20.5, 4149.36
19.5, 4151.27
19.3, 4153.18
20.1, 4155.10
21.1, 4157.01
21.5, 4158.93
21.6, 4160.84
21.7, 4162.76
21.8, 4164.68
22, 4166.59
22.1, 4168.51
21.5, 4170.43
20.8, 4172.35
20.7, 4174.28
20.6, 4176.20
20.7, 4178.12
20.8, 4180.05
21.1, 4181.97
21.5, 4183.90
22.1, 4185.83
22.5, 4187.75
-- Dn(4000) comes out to 1.9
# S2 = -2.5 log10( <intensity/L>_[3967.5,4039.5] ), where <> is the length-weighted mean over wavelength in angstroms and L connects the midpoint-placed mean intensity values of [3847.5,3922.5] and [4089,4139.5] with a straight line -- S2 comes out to -0.13 mag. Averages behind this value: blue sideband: 13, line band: 20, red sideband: 21.9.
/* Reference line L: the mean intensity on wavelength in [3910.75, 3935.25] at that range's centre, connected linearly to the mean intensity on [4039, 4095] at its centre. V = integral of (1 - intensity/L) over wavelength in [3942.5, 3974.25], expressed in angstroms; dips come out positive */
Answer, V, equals 4.23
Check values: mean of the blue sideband 12.2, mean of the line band 12.5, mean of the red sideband 21.9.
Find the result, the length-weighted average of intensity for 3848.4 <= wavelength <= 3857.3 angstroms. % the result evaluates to 10.8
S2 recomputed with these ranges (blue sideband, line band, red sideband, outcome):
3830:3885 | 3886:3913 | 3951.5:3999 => -0.200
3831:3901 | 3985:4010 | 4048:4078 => -0.173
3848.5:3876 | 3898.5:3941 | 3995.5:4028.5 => 0.197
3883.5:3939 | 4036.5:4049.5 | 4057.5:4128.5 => -0.147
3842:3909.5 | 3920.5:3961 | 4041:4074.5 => 0.297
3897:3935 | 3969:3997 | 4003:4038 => 0.156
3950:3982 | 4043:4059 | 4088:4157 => -0.248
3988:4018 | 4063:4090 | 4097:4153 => -0.006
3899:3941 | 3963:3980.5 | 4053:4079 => 0.402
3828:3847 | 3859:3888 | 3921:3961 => -0.117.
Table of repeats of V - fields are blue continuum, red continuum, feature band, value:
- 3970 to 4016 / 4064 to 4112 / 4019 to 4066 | -4.1 angstroms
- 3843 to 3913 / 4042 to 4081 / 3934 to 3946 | 4.5 angstroms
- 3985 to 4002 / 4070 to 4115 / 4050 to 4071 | 0.2 angstroms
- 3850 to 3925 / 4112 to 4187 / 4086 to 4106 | -1.7 angstroms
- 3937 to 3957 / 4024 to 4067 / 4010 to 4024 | -2.7 angstroms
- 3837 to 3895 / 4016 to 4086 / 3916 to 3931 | 2.4 angstroms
